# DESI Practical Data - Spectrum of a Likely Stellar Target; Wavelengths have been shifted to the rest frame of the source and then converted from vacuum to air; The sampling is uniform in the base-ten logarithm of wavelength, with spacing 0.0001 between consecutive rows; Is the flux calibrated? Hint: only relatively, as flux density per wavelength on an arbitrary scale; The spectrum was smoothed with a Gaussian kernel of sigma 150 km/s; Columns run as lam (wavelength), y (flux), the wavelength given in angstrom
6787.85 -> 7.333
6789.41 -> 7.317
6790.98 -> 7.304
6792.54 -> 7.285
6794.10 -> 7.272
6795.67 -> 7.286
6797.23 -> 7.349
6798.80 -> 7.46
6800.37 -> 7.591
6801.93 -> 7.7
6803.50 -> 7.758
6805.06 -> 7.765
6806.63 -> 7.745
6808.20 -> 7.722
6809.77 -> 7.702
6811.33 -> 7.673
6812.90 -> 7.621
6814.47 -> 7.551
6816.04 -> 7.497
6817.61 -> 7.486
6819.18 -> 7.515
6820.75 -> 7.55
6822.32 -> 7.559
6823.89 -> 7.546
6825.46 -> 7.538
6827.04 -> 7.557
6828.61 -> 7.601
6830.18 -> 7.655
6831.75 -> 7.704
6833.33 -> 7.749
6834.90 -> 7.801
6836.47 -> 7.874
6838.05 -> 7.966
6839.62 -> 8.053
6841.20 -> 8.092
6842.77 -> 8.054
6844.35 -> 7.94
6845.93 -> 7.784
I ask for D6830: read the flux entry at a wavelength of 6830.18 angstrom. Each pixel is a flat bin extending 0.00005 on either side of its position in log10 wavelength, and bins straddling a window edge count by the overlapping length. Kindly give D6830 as 7.655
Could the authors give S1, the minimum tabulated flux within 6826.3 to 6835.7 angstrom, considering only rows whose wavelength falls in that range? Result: 7.557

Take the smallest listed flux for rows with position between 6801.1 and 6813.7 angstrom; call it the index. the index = 7.621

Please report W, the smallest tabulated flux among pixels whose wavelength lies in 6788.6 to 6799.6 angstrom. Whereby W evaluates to 7.272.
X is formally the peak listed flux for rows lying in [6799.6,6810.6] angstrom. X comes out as 7.765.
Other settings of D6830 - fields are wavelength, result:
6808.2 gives 7.722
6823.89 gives 7.546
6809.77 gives 7.702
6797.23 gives 7.349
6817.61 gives 7.486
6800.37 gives 7.591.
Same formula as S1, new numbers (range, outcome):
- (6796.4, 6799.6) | 7.349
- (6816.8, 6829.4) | 7.486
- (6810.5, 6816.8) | 7.497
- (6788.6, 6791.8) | 7.304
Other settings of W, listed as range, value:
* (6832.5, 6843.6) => 7.749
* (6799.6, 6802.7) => 7.591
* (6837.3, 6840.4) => 7.966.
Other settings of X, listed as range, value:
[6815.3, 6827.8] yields 7.559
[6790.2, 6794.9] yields 7.304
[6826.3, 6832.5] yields 7.704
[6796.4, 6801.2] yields 7.591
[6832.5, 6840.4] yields 8.053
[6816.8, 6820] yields 7.515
